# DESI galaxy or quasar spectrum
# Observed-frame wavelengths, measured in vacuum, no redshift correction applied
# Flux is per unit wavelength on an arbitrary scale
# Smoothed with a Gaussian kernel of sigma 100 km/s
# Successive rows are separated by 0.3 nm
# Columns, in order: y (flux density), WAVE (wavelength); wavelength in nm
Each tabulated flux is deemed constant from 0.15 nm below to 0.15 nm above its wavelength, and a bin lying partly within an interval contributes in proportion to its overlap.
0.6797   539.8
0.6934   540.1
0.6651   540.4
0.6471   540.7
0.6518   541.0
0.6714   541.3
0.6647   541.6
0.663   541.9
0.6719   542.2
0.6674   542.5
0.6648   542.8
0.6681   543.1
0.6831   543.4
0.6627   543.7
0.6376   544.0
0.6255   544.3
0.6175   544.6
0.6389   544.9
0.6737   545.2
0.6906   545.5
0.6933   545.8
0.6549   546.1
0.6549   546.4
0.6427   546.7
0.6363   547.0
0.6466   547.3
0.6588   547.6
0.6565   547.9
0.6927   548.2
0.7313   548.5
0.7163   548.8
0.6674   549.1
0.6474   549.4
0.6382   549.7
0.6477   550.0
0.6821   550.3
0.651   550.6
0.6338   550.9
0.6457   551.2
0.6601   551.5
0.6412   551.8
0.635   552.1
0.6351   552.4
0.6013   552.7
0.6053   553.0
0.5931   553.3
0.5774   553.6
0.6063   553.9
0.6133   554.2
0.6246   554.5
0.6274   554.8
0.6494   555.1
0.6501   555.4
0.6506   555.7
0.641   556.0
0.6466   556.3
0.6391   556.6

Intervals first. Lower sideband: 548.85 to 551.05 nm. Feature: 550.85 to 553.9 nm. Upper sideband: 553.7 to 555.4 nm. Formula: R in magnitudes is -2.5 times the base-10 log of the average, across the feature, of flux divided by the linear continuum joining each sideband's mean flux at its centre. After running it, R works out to 0.031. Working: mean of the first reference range 0.655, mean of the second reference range 0.625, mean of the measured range 0.622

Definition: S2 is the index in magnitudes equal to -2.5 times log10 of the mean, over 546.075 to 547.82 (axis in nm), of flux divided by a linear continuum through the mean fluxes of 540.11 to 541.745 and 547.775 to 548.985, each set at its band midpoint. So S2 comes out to 0.070 mag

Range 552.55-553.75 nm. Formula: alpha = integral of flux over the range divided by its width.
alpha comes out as 0.594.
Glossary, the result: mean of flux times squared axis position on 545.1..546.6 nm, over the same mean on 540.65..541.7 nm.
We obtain 1.0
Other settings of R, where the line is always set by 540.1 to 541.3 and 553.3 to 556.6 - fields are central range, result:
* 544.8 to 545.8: -0.037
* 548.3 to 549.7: -0.071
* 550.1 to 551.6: -0.028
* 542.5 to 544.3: -0.009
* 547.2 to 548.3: -0.031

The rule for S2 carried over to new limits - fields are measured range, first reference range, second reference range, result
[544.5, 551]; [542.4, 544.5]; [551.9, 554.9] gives -0.04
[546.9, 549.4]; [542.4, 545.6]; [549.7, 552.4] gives -0.04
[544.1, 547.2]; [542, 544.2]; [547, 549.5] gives 0.03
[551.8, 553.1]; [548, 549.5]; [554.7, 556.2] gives 0.07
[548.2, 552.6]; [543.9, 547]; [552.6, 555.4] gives -0.05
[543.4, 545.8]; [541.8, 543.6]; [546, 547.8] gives 0.01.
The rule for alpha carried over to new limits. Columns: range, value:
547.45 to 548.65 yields 0.685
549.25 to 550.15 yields 0.644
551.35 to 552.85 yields 0.635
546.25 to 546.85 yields 0.649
